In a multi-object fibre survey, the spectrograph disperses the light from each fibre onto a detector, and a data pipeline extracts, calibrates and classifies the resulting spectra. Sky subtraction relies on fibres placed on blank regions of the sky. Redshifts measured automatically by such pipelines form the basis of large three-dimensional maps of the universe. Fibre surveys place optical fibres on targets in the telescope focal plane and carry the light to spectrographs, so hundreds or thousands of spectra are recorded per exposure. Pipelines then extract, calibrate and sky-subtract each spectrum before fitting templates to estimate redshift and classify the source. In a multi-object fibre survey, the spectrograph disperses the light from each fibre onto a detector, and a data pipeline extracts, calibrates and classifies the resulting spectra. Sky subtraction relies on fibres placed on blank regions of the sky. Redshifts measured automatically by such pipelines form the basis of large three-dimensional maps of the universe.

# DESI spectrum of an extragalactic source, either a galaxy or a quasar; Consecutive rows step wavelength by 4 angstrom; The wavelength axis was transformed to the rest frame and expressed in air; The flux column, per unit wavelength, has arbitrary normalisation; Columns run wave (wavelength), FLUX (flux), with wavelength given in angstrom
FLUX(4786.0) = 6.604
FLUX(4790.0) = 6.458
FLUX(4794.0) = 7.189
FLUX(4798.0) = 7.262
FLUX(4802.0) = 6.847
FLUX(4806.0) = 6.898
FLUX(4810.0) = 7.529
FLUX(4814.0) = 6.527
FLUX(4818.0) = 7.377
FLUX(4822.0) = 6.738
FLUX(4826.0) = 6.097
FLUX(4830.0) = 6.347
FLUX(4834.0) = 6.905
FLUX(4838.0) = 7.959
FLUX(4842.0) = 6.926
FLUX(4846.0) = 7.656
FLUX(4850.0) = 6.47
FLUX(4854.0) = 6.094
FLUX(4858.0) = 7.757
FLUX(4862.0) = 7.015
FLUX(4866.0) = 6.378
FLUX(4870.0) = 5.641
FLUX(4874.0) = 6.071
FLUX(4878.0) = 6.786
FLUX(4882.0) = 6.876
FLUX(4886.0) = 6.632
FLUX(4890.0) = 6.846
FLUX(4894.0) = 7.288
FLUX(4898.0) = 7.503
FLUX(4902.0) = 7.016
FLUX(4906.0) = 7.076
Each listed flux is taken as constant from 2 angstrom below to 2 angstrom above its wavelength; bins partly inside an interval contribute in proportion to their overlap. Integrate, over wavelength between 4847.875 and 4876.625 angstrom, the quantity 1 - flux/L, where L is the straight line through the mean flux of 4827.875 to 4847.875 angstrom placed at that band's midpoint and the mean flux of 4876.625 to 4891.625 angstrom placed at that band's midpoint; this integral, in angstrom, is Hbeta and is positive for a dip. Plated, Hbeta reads 1.9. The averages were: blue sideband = 7.15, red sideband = 6.78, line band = 6.5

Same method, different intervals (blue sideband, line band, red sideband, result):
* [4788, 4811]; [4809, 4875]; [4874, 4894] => 0.9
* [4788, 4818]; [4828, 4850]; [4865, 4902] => -0.8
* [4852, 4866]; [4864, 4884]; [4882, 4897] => 1.6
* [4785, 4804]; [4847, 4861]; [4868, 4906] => -0.1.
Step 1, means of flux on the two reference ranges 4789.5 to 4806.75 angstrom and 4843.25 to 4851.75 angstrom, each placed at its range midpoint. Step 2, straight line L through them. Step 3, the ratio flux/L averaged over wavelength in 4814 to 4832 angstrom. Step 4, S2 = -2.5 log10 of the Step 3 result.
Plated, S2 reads 0.06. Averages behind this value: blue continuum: 6.97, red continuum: 7.07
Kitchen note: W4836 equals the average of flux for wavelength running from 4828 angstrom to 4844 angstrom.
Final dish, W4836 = 7.03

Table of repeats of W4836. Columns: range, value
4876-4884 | 6.83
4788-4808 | 6.93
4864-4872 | 6.01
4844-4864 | 7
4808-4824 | 7.04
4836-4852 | 7.25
